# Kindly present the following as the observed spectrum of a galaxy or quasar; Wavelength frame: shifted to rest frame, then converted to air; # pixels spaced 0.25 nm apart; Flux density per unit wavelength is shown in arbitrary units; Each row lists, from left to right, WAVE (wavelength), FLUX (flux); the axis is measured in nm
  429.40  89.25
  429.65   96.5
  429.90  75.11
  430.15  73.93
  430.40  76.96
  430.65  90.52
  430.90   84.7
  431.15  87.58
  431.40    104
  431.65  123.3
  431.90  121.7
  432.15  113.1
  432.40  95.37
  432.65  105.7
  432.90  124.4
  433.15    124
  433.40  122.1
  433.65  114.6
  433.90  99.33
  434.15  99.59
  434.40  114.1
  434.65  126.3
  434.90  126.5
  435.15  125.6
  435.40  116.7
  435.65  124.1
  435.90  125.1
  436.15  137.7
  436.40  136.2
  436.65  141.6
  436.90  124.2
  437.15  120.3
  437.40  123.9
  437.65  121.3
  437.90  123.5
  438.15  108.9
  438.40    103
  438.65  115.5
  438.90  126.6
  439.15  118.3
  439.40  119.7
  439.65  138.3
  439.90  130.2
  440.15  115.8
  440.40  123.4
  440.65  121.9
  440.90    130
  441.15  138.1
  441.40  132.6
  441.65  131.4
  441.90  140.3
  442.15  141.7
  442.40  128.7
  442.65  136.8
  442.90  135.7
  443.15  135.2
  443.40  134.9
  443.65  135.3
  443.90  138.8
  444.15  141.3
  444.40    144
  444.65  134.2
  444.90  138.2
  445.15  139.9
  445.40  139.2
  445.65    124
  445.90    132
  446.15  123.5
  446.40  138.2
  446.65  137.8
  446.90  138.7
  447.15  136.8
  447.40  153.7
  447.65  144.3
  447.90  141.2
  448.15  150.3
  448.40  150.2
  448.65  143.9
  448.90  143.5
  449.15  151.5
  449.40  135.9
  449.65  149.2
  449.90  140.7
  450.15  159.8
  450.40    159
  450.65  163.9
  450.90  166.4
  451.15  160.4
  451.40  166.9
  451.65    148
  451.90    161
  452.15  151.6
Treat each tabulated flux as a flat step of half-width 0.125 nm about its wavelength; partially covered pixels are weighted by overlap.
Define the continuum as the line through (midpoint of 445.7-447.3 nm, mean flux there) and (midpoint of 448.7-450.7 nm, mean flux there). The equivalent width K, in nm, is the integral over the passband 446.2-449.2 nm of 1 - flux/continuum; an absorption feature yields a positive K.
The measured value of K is -0.07 nm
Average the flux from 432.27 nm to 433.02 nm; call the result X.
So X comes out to 108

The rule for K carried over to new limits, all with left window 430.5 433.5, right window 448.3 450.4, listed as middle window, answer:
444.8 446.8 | 0.075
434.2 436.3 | -0.157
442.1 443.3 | -0.027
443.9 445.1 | -0.027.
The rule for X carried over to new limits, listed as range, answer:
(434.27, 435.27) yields 123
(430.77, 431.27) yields 86.2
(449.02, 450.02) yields 144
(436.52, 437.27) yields 129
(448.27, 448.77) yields 147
